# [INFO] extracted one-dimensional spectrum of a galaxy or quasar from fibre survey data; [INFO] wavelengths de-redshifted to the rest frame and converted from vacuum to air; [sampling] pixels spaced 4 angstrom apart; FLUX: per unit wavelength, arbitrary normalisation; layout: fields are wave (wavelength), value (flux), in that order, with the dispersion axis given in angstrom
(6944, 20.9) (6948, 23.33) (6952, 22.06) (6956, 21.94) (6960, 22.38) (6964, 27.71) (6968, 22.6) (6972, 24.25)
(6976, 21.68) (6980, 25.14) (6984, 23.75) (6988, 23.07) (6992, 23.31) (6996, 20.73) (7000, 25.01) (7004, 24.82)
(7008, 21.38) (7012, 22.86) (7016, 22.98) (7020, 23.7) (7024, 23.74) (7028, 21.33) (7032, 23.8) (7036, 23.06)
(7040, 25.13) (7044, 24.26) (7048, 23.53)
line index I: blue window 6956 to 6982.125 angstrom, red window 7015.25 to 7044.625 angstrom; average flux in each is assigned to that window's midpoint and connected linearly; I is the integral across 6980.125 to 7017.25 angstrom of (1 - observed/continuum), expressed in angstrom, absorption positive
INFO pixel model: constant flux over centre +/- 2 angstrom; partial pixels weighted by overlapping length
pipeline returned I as 0.70 angstrom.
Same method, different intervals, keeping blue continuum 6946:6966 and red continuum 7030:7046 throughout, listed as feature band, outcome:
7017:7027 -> 0.2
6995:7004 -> 0.1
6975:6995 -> 0.3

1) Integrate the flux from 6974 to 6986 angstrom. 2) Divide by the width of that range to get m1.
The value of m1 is 23.5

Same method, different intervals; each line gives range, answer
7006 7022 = 22.7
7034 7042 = 24.1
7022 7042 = 23.4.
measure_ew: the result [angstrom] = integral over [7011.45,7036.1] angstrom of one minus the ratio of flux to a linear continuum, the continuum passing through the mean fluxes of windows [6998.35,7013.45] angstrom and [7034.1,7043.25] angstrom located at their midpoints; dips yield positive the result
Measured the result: 0.79 angstrom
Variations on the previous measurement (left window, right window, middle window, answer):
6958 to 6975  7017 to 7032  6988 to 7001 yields 0.39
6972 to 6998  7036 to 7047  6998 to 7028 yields 0.39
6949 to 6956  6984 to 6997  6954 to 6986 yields -1.77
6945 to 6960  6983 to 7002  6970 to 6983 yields -0.50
